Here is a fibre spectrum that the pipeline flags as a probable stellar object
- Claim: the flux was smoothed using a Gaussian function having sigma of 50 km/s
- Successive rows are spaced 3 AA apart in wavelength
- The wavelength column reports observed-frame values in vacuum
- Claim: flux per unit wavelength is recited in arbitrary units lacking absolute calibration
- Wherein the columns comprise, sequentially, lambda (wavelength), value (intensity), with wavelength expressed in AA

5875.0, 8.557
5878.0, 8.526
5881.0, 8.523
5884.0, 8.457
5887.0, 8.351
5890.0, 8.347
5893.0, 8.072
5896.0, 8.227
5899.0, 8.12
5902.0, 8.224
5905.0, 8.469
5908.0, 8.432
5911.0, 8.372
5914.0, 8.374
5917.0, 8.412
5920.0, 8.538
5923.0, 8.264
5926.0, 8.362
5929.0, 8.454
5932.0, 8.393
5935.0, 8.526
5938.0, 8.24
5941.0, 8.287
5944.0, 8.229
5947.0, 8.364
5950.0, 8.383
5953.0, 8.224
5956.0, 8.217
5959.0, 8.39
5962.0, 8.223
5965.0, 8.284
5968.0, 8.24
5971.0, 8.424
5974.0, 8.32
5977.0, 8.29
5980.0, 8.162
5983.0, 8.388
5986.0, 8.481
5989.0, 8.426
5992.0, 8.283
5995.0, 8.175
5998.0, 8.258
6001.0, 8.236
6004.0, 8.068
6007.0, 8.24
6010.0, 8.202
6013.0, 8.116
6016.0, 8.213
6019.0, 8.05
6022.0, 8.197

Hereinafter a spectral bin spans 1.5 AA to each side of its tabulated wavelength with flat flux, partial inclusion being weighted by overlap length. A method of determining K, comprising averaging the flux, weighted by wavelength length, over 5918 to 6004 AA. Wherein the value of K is 8.32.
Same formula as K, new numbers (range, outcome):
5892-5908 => 8.25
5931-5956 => 8.32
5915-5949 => 8.37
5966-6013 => 8.27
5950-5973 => 8.29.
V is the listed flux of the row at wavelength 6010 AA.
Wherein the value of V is 8.202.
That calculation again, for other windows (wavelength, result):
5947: 8.364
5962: 8.223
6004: 8.068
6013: 8.116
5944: 8.229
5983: 8.388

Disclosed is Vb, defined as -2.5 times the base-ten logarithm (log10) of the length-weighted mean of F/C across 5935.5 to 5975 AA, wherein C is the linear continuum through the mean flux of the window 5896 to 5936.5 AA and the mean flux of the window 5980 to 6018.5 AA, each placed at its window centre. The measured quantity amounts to 0.00 mag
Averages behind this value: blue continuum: 8.37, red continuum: 8.25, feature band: 8.3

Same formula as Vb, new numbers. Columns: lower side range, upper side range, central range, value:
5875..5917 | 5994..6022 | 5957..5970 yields -0.01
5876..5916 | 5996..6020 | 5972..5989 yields -0.02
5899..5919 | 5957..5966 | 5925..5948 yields 0.00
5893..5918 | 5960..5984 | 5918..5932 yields -0.01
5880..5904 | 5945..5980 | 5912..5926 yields -0.01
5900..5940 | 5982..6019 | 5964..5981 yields 0.00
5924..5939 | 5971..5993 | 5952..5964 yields 0.01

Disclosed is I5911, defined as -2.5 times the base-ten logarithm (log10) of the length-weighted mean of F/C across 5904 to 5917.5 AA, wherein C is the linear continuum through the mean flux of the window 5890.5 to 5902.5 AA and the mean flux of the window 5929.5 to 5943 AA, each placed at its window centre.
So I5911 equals -0.02 mag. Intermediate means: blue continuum 8.17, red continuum 8.36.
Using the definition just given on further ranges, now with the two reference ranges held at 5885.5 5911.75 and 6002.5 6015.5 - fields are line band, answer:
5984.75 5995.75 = -0.02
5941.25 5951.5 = -0.01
